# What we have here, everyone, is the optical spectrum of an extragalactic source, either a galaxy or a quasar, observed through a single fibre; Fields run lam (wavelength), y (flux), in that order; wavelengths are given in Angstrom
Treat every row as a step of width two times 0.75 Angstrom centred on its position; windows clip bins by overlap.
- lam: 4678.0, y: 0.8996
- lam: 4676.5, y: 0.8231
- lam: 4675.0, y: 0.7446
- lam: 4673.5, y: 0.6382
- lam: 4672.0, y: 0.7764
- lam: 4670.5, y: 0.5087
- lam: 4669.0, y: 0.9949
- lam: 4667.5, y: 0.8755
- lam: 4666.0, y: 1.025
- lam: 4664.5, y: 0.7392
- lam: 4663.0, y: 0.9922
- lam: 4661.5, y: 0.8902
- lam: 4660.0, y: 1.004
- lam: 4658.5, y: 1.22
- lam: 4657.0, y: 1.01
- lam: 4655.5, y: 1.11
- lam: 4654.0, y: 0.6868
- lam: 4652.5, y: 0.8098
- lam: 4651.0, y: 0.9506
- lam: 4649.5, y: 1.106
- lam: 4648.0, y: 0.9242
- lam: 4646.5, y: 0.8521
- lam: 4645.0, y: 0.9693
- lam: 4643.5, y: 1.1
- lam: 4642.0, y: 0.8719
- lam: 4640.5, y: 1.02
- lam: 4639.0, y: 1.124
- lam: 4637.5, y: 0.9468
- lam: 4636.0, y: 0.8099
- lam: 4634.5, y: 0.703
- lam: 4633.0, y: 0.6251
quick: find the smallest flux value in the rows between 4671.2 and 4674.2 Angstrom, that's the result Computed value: 0.6382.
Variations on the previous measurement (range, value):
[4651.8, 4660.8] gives 0.6868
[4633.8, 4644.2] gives 0.703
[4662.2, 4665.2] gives 0.7392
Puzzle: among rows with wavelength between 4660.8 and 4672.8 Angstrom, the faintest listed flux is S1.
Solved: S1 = 0.5087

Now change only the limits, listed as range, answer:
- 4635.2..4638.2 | 0.8099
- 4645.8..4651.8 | 0.8521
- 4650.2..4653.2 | 0.8098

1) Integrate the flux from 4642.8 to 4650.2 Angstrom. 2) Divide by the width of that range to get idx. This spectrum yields 0.989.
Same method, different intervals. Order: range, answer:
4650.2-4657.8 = 0.917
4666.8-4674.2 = 0.759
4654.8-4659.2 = 1.11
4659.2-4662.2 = 0.953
